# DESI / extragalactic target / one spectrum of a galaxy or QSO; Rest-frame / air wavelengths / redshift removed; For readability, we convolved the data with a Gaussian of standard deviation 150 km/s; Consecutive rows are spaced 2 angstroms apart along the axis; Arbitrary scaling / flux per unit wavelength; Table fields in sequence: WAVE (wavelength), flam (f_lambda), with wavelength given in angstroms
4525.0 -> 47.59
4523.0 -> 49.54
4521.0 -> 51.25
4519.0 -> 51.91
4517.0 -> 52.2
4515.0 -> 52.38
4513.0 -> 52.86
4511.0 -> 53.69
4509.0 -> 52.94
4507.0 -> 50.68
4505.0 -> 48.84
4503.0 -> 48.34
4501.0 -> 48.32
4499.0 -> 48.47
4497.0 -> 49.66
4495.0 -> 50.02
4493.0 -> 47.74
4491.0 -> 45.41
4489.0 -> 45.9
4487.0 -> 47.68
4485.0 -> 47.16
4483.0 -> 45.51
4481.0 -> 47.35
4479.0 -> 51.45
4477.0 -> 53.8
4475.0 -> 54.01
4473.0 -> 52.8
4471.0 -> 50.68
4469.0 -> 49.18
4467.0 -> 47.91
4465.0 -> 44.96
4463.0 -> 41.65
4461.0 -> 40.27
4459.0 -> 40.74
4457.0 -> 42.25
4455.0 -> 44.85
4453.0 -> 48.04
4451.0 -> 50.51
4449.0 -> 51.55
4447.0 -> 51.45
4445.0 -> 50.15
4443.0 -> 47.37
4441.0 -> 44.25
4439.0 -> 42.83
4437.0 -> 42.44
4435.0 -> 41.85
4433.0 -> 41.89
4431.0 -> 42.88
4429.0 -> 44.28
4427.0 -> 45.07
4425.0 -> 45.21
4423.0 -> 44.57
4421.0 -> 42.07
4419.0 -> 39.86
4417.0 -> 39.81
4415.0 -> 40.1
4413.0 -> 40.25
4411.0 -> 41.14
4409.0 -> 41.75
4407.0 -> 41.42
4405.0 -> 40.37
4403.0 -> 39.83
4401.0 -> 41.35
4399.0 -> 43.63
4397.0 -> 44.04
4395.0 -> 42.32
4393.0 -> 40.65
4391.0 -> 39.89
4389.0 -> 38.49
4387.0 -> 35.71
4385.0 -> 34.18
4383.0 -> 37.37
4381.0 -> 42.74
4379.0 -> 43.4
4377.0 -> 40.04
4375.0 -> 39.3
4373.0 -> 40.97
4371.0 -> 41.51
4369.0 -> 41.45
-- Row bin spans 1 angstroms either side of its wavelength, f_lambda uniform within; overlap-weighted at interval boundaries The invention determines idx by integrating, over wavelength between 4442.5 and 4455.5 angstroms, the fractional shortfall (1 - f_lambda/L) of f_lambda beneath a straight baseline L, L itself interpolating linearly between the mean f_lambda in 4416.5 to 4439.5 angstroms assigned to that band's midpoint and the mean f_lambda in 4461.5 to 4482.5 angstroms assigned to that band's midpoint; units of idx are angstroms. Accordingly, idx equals -1.0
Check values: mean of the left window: 42.8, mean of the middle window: 49.4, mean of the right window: 49.1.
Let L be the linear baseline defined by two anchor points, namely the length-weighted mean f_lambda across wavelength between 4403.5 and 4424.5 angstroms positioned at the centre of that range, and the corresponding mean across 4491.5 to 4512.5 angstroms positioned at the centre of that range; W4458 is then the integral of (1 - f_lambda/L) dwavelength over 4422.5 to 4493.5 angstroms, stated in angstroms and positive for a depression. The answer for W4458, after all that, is -1.7 angstroms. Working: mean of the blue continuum 41.2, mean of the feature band 46.6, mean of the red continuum 49.8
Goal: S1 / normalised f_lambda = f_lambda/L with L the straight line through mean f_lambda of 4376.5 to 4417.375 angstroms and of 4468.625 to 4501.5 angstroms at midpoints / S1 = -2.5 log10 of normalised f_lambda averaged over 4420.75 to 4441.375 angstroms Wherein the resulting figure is 0.01 mag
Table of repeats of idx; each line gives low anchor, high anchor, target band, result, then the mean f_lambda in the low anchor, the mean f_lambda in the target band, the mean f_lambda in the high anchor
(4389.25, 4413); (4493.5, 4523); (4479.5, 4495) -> 0.6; 41.3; 47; 50.7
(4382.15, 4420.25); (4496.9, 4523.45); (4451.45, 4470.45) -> 0.5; 40.1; 44.8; 50.9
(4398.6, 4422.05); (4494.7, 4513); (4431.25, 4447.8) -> -0.5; 40.9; 45.1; 50.3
